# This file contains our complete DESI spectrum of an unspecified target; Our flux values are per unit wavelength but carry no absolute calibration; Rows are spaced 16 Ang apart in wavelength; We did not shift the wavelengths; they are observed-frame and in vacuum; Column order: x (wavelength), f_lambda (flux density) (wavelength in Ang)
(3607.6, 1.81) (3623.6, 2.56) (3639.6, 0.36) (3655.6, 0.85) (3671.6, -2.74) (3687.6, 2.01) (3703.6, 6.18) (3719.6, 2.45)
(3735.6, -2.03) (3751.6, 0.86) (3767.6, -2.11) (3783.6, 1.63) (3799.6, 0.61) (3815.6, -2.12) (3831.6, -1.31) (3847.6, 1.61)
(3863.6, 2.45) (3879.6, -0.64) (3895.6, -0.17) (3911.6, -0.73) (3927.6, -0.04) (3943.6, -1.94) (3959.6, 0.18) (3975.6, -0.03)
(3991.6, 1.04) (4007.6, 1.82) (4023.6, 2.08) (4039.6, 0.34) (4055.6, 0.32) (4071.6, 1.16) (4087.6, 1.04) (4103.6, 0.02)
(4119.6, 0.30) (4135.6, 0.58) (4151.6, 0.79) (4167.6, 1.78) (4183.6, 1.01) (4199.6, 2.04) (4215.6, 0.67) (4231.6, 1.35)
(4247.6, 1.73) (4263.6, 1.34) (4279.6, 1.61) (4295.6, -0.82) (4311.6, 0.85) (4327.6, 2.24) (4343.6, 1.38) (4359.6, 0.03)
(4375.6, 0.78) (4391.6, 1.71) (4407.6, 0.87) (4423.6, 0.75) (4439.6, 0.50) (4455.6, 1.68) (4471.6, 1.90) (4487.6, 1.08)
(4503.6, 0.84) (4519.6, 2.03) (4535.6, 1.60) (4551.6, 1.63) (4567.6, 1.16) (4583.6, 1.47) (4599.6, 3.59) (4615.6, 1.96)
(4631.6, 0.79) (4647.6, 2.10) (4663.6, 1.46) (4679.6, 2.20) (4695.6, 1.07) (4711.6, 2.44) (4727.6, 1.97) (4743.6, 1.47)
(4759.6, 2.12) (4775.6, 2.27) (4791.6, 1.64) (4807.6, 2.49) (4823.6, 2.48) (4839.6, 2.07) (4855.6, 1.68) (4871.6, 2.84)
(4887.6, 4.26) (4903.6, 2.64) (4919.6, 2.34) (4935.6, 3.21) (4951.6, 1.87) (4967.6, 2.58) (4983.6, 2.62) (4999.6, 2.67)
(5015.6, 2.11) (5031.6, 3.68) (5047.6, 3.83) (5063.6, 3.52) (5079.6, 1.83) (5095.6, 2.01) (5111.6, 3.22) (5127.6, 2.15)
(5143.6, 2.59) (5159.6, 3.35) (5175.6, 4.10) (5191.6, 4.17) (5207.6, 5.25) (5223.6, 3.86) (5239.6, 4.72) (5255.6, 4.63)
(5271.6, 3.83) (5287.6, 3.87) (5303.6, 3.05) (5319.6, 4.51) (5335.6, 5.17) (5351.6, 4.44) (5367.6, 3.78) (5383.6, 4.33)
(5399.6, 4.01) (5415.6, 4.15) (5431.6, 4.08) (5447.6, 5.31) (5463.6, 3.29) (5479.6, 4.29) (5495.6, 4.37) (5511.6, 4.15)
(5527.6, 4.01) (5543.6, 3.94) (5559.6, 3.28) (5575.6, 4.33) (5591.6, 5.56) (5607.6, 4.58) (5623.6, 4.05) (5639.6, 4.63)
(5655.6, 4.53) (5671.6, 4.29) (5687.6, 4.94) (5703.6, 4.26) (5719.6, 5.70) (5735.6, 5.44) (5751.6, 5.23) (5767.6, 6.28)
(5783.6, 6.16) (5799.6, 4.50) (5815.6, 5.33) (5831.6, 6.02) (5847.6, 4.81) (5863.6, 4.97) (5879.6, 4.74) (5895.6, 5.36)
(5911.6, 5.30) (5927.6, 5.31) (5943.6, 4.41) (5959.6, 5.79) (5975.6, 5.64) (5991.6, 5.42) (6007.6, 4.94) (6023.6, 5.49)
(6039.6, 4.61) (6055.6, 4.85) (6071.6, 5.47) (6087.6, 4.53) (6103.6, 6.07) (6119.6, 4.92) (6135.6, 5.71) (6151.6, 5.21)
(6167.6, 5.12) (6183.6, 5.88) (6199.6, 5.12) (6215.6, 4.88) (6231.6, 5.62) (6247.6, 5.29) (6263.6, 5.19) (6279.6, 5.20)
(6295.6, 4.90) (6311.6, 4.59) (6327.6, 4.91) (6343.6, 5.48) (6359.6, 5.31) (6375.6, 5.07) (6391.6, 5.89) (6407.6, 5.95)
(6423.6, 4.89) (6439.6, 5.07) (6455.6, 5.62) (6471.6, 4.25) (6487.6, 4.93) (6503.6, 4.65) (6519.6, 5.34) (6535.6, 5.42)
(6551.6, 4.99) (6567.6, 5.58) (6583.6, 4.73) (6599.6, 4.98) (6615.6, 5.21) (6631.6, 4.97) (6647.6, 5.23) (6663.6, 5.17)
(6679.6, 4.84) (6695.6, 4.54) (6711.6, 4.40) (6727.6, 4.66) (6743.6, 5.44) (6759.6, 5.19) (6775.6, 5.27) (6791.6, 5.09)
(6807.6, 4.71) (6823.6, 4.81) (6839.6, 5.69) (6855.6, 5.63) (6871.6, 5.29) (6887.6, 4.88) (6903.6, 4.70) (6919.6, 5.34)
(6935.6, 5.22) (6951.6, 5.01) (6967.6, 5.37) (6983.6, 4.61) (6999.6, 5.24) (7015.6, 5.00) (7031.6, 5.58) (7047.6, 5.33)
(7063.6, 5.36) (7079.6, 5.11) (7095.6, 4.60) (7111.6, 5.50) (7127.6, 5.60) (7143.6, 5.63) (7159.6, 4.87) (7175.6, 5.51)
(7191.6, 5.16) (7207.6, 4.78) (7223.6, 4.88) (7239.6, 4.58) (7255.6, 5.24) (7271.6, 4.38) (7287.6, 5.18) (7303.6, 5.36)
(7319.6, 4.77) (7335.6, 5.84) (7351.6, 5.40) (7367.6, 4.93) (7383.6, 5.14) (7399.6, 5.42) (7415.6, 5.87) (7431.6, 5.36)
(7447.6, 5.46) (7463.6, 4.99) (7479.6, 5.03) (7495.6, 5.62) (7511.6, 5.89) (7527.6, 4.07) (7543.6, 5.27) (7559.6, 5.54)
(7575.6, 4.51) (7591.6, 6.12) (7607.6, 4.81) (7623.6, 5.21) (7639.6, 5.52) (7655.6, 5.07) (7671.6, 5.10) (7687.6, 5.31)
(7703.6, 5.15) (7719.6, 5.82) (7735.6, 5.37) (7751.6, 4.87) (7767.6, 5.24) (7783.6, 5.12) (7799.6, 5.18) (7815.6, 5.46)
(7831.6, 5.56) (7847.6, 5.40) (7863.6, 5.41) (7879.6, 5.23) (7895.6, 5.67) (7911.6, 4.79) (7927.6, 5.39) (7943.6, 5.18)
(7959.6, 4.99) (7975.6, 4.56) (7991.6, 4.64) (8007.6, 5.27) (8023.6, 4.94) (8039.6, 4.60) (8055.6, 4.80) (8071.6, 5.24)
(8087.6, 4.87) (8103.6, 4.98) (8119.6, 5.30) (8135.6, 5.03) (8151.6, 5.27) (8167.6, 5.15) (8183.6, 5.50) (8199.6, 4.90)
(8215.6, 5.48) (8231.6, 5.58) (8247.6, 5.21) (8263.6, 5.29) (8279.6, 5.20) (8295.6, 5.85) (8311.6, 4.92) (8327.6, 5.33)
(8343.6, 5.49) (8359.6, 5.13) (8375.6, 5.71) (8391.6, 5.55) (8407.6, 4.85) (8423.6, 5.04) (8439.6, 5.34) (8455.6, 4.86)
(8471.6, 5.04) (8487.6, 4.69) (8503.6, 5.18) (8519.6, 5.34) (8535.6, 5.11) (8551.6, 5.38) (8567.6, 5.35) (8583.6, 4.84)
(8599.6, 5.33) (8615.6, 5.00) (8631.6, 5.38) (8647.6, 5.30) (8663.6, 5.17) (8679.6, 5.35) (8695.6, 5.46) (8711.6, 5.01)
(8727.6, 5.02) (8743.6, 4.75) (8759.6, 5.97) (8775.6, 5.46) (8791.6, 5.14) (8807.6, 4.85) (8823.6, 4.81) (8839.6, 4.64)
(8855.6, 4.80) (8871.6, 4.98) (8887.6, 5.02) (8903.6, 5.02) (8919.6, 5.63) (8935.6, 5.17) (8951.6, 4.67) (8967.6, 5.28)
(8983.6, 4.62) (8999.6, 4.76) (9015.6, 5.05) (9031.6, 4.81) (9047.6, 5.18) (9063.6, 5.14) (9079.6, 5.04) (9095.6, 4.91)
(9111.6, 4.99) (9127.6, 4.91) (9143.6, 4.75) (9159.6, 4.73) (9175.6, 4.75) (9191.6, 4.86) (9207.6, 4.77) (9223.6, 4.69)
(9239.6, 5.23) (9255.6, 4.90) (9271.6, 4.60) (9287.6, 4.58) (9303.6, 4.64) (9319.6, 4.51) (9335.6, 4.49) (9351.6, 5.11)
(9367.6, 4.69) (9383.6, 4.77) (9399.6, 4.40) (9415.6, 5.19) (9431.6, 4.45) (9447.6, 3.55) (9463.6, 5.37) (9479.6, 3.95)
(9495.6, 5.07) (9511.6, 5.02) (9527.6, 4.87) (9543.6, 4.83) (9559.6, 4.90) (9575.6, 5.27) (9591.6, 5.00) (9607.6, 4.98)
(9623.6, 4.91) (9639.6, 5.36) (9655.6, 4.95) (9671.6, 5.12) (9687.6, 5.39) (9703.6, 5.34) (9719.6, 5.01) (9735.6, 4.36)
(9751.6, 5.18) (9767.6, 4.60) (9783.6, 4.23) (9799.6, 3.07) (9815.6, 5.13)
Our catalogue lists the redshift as 0.293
